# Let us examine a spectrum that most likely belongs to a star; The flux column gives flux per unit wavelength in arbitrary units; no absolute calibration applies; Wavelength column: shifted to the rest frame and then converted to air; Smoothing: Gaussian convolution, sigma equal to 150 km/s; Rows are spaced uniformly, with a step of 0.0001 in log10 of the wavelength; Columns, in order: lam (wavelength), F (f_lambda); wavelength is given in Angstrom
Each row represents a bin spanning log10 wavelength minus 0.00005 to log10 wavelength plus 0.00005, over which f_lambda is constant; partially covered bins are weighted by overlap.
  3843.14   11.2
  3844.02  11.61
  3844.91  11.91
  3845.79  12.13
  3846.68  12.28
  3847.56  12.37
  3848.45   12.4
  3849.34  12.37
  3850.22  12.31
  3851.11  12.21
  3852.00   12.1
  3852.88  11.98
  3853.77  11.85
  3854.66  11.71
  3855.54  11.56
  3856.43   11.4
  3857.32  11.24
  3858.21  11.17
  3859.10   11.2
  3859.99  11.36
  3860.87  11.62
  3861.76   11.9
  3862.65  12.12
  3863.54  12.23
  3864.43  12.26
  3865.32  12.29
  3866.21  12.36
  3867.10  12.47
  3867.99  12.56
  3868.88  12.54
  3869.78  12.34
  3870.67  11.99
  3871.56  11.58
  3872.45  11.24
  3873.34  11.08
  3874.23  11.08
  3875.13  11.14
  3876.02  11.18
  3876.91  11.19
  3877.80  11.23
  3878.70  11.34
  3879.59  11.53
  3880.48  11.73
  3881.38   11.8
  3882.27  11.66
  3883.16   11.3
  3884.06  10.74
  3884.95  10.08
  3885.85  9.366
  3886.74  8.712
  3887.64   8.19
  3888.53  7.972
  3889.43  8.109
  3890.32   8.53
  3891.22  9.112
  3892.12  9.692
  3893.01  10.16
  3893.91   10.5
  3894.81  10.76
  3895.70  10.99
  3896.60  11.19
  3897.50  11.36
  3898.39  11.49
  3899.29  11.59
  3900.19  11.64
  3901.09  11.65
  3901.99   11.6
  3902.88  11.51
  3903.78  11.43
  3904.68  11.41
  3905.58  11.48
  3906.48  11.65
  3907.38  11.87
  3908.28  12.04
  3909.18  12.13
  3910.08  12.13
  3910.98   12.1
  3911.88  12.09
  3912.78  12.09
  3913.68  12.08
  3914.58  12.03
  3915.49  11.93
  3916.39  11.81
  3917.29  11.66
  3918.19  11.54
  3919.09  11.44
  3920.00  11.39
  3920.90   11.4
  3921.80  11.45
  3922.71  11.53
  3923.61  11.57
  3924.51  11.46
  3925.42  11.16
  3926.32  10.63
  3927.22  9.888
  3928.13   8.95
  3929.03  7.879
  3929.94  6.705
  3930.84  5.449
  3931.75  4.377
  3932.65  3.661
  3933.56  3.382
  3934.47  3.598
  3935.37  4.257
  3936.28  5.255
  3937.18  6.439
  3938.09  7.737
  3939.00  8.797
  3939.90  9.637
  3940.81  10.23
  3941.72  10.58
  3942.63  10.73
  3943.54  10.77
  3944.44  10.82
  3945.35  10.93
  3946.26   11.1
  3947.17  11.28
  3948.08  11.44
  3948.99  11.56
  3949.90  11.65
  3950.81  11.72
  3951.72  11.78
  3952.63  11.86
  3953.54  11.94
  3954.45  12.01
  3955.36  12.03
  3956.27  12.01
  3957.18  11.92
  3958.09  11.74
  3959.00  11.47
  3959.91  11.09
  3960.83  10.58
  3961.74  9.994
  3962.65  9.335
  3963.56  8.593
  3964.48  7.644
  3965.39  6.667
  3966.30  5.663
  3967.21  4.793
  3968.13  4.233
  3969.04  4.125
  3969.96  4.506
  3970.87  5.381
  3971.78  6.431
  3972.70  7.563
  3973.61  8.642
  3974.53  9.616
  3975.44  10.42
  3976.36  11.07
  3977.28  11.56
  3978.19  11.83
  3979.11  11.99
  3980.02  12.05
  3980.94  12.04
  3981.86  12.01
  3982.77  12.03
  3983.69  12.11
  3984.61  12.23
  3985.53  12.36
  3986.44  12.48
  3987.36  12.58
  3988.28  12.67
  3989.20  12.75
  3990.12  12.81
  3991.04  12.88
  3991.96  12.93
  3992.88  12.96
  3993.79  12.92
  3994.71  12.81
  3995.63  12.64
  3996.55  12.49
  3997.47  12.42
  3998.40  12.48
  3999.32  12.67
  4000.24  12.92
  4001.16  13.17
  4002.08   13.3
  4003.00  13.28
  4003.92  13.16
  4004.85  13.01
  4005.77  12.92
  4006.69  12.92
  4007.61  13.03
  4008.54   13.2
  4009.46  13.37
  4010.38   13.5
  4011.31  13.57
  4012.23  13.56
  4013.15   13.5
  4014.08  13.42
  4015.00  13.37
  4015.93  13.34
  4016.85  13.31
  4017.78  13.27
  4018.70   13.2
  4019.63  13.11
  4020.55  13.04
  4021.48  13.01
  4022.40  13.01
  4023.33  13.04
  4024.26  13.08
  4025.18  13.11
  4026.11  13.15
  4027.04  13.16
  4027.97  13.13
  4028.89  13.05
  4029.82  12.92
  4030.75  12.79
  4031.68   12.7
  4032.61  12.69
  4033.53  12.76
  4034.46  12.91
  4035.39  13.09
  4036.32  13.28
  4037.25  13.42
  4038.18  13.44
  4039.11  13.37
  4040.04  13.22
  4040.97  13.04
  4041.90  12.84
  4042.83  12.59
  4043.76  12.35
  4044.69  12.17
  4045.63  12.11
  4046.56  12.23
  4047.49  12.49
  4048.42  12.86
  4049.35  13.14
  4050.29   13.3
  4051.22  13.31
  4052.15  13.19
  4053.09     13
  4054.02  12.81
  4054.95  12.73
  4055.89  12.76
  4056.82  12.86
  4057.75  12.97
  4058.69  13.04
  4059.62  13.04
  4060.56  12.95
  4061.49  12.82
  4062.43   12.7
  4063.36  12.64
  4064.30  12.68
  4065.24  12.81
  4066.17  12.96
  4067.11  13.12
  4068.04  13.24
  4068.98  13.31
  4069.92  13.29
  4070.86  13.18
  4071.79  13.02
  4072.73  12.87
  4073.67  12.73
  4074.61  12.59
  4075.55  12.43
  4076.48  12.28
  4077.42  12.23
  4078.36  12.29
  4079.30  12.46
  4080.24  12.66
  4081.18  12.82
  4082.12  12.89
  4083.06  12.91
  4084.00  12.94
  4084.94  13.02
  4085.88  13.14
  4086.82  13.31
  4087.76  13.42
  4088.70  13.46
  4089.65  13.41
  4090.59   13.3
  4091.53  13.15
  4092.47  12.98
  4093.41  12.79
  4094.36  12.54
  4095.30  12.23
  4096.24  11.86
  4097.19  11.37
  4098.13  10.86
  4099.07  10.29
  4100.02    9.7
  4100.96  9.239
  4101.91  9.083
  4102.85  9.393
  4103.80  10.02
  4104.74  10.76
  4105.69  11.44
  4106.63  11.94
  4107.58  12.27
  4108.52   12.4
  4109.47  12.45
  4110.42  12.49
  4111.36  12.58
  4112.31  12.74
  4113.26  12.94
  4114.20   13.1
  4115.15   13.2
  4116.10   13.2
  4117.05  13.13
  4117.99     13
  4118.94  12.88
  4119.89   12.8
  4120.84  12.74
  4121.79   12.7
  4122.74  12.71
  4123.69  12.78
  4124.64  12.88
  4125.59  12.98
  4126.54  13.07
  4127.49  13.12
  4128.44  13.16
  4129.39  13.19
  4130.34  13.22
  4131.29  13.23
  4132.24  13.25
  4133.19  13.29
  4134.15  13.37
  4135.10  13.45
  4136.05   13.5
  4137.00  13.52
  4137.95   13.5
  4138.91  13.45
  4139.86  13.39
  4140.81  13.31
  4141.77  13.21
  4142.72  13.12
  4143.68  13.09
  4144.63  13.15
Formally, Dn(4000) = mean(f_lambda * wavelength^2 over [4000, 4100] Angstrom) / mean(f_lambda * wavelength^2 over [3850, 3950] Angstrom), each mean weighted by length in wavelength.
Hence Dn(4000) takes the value 1.31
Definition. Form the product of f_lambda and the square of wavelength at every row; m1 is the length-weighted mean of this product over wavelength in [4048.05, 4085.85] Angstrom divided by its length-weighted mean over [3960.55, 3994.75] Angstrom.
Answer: 1.3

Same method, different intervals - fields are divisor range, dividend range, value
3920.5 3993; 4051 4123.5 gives 1.36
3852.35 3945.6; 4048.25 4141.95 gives 1.33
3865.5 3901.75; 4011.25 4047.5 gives 1.29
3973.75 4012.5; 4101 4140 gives 1.07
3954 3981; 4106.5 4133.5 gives 1.51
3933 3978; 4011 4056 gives 1.48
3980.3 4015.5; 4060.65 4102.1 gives 1.01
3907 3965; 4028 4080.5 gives 1.34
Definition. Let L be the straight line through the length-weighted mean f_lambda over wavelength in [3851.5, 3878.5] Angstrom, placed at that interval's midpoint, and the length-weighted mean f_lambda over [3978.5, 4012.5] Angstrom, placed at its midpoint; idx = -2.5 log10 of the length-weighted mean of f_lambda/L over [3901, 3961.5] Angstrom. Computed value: 0.180 mag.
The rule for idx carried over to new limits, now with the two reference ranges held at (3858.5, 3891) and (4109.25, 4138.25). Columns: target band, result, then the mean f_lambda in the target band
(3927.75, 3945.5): 0.480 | 7.45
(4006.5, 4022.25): -0.093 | 13.3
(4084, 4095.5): -0.025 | 13.1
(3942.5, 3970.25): 0.185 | 9.89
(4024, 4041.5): -0.063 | 13.1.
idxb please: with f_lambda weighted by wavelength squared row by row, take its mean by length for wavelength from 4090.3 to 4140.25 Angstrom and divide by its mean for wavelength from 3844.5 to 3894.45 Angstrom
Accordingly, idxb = 1.25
